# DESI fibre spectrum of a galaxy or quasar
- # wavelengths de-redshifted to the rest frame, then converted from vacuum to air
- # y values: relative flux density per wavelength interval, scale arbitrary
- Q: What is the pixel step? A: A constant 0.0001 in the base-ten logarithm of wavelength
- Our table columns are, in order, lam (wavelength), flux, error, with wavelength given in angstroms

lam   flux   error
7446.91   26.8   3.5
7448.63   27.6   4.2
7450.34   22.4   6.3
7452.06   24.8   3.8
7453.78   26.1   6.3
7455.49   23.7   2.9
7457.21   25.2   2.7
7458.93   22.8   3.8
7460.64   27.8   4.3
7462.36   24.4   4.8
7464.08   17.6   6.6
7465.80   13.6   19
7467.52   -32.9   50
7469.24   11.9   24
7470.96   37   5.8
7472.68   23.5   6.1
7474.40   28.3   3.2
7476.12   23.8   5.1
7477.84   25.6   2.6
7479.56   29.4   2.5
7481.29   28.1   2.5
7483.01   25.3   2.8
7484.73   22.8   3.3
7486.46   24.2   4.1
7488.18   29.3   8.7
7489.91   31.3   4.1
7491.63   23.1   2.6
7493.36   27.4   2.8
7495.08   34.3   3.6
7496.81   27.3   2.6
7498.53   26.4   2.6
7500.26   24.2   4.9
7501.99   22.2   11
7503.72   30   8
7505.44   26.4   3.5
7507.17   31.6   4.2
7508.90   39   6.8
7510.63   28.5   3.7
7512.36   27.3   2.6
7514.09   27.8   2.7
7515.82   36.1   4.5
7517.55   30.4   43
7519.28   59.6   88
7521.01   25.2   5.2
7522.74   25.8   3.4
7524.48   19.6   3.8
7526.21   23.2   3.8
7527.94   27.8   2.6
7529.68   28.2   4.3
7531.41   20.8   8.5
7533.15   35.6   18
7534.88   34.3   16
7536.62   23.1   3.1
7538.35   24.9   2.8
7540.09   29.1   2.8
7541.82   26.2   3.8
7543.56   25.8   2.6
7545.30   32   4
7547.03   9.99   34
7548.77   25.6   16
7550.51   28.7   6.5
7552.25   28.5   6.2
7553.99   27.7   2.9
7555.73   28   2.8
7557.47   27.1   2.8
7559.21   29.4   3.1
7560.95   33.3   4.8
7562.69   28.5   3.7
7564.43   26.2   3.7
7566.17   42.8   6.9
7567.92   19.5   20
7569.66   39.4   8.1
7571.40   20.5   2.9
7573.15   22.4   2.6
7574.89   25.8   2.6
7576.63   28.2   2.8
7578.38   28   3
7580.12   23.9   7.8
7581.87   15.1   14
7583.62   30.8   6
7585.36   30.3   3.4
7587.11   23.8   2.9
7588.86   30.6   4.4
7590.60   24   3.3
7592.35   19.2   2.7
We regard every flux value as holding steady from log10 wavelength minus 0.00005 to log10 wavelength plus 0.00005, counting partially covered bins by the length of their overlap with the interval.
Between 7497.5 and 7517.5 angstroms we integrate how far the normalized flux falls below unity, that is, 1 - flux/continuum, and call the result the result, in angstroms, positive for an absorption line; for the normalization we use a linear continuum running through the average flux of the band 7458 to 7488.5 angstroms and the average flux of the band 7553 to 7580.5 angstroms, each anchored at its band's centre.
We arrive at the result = -4.48 angstroms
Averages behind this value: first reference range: 21.1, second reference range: 28.3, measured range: 29.1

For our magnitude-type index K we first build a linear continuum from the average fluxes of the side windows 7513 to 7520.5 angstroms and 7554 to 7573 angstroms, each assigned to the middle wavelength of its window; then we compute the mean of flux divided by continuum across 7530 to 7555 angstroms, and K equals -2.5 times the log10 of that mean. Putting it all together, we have 0.23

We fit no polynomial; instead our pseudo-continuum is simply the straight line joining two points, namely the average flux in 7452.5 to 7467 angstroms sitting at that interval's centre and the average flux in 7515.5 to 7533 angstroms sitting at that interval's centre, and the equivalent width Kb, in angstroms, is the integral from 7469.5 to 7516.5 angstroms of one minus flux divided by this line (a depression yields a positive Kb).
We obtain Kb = -4.2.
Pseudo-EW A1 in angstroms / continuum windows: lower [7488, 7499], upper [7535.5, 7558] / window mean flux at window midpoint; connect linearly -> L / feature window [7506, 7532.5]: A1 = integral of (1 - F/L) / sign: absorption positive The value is -2.7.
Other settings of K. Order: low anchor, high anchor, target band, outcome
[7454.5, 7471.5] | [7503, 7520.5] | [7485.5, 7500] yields -0.03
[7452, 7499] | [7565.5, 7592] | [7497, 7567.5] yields -0.14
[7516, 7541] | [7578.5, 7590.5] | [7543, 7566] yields 0.01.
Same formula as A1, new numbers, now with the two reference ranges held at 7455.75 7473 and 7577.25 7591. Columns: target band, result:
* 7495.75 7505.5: -3.2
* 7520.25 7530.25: -1.5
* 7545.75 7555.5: -0.5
